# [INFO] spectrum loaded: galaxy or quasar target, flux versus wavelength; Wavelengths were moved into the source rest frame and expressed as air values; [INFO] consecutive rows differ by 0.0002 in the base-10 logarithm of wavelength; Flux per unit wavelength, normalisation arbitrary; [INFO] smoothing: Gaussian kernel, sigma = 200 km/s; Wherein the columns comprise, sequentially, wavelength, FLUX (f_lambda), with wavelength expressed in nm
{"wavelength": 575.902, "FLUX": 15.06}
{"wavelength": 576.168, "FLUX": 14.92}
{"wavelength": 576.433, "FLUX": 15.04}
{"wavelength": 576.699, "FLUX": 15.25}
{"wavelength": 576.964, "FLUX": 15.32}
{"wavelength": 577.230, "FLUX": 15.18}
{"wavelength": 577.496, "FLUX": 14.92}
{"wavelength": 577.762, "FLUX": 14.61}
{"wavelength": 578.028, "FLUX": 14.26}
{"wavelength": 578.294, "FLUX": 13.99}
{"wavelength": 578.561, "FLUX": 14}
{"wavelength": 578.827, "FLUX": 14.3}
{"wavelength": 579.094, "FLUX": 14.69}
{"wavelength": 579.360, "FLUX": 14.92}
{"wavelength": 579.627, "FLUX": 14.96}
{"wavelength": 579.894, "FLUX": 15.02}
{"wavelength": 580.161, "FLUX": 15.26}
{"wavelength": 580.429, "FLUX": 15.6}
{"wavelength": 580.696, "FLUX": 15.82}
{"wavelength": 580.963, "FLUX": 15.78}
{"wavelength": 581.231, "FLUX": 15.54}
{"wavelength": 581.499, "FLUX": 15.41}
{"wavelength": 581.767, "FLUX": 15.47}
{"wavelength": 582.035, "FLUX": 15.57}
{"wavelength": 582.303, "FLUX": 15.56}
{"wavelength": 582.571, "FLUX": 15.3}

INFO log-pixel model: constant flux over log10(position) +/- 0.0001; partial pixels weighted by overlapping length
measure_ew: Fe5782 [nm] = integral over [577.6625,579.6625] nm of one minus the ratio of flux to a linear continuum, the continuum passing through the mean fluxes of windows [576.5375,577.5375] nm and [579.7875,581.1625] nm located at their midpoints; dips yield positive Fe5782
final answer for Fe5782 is 0.12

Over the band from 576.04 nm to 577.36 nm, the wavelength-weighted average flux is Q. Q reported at 15.1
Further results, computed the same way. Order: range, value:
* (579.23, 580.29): 15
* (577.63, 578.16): 14.4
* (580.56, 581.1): 15.8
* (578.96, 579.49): 14.8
